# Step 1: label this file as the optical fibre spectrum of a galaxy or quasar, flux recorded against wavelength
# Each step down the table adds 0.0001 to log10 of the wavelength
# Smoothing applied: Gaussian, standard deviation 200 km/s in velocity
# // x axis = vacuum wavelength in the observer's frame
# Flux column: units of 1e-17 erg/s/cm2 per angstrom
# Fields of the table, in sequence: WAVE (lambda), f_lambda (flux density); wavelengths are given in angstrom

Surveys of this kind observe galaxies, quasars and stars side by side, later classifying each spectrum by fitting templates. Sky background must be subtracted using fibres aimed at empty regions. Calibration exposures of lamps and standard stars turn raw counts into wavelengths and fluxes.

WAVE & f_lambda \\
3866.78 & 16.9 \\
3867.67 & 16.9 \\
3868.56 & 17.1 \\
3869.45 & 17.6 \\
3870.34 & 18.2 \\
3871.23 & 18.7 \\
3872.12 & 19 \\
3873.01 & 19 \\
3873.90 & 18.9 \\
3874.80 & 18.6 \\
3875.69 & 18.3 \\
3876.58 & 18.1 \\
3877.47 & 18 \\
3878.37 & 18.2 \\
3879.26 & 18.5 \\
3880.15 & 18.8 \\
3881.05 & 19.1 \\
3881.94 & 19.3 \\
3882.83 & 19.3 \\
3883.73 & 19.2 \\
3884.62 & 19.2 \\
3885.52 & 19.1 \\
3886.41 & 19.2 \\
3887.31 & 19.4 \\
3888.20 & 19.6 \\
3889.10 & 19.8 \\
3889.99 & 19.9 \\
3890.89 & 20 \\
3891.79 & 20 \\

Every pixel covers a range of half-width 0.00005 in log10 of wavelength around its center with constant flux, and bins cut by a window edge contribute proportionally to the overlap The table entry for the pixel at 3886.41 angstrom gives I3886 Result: 19.2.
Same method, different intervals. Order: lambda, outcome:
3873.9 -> 18.9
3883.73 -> 19.2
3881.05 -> 19.1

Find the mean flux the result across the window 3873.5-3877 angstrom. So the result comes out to 18.5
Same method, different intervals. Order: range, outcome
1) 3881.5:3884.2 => 19.3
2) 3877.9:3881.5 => 18.6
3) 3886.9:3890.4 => 19.7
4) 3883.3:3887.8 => 19.2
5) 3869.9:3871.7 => 18.5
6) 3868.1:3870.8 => 17.7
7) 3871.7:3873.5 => 19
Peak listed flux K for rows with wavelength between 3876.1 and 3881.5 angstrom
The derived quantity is 19.1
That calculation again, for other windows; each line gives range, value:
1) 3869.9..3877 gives 19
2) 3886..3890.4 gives 19.9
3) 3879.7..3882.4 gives 19.3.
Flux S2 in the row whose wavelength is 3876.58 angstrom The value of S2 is 18.1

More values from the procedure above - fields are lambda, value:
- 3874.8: 18.6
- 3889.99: 19.9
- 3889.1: 19.8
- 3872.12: 19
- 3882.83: 19.3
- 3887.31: 19.4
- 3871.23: 18.7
